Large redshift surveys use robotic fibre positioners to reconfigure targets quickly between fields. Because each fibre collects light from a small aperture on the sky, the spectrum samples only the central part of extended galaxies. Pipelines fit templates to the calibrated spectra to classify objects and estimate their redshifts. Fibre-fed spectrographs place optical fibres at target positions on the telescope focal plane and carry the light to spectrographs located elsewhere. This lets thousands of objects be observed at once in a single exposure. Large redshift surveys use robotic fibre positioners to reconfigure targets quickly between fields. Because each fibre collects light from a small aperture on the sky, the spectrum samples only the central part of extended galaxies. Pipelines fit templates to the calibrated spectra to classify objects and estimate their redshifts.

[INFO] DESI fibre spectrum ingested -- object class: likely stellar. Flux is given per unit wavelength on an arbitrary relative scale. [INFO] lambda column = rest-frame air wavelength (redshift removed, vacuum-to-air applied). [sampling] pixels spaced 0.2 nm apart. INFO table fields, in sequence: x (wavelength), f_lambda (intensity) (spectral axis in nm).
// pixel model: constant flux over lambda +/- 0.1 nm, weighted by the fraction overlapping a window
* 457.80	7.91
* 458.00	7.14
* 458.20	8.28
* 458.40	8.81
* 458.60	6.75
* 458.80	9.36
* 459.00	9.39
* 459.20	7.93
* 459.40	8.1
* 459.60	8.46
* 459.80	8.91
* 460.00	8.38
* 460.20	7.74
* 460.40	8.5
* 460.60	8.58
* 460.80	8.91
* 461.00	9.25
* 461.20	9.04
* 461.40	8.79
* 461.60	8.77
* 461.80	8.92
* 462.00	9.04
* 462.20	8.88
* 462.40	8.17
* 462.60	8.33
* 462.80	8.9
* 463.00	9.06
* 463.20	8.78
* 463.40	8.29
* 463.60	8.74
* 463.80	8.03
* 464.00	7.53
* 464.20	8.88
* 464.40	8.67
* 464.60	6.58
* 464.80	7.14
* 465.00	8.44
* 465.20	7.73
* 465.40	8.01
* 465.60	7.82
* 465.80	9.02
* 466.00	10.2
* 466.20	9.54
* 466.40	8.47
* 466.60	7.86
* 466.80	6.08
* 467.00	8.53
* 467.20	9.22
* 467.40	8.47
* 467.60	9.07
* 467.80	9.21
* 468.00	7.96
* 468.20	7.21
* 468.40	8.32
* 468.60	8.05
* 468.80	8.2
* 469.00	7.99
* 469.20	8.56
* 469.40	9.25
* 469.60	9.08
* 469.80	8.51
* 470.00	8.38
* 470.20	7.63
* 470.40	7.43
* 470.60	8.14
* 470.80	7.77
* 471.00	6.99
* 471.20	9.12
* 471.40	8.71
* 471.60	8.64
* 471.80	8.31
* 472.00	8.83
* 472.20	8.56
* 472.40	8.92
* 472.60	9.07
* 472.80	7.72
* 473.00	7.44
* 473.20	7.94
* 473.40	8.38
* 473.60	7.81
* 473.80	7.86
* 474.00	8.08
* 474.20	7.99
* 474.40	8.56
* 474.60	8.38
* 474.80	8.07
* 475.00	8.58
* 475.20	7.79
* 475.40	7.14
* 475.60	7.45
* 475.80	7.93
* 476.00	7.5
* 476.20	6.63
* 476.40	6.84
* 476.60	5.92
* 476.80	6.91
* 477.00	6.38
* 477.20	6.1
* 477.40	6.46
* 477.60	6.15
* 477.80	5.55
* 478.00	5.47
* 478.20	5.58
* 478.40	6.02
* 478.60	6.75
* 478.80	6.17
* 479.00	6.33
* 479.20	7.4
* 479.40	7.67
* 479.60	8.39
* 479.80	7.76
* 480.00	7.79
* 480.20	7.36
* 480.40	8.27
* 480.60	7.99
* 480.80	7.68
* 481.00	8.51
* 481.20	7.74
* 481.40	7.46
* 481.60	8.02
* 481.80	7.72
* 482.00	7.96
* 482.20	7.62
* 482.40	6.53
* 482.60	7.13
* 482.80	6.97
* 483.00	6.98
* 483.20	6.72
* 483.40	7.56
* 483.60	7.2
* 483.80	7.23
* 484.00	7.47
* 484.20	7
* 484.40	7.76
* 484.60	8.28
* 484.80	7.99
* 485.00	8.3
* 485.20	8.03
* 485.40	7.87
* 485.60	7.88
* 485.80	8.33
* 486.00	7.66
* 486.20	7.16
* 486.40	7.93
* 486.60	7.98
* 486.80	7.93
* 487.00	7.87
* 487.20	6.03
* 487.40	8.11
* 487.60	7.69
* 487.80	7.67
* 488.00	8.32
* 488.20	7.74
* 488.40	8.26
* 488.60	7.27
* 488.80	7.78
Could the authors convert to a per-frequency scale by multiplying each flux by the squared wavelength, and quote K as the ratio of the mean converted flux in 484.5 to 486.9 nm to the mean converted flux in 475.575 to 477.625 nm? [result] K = 1.22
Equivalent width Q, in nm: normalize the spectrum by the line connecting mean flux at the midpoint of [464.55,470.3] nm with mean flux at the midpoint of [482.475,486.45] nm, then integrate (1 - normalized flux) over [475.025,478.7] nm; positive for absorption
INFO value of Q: 0.59 nm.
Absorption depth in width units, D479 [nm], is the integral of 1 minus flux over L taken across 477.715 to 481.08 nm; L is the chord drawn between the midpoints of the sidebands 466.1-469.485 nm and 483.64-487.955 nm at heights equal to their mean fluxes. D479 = 0.36 nm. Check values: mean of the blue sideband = 8.35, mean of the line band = 7.1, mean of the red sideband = 7.72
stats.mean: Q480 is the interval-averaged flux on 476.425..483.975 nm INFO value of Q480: 7.07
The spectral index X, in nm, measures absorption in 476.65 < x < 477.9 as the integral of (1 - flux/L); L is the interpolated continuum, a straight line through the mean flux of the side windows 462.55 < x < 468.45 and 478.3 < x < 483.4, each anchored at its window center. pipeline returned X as 0.23 nm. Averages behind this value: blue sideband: 8.34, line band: 6.24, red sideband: 7.4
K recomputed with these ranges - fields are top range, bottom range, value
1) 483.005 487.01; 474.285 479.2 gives 1.16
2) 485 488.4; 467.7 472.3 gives 1.01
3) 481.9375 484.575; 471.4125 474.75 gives 0.91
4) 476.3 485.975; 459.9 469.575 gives 0.92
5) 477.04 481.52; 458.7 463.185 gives 0.87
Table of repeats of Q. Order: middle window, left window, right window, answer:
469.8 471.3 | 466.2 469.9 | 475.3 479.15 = -0.020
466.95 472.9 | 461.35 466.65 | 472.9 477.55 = -0.341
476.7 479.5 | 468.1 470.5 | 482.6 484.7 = 0.477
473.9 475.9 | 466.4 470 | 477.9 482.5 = -0.060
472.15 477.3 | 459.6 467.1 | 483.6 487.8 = 0.251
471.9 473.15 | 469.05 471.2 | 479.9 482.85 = -0.047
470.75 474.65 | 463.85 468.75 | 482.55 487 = -0.111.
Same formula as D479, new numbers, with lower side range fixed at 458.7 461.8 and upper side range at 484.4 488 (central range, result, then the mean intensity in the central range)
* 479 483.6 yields 0.24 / 7.57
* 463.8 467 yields 0.14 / 8.14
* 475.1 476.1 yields 0.07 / 7.56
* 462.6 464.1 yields 0.02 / 8.47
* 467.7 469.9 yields 0.00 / 8.39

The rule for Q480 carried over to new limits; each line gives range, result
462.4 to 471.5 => 8.31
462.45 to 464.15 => 8.46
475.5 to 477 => 6.98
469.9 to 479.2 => 7.49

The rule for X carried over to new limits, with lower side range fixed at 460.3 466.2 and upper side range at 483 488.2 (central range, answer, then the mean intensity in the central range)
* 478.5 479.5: 0.13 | 6.86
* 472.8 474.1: 0.04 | 7.9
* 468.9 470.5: -0.01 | 8.35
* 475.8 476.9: 0.16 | 6.87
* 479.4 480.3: 0.01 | 7.81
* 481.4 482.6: 0.04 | 7.52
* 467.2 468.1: -0.04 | 8.74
